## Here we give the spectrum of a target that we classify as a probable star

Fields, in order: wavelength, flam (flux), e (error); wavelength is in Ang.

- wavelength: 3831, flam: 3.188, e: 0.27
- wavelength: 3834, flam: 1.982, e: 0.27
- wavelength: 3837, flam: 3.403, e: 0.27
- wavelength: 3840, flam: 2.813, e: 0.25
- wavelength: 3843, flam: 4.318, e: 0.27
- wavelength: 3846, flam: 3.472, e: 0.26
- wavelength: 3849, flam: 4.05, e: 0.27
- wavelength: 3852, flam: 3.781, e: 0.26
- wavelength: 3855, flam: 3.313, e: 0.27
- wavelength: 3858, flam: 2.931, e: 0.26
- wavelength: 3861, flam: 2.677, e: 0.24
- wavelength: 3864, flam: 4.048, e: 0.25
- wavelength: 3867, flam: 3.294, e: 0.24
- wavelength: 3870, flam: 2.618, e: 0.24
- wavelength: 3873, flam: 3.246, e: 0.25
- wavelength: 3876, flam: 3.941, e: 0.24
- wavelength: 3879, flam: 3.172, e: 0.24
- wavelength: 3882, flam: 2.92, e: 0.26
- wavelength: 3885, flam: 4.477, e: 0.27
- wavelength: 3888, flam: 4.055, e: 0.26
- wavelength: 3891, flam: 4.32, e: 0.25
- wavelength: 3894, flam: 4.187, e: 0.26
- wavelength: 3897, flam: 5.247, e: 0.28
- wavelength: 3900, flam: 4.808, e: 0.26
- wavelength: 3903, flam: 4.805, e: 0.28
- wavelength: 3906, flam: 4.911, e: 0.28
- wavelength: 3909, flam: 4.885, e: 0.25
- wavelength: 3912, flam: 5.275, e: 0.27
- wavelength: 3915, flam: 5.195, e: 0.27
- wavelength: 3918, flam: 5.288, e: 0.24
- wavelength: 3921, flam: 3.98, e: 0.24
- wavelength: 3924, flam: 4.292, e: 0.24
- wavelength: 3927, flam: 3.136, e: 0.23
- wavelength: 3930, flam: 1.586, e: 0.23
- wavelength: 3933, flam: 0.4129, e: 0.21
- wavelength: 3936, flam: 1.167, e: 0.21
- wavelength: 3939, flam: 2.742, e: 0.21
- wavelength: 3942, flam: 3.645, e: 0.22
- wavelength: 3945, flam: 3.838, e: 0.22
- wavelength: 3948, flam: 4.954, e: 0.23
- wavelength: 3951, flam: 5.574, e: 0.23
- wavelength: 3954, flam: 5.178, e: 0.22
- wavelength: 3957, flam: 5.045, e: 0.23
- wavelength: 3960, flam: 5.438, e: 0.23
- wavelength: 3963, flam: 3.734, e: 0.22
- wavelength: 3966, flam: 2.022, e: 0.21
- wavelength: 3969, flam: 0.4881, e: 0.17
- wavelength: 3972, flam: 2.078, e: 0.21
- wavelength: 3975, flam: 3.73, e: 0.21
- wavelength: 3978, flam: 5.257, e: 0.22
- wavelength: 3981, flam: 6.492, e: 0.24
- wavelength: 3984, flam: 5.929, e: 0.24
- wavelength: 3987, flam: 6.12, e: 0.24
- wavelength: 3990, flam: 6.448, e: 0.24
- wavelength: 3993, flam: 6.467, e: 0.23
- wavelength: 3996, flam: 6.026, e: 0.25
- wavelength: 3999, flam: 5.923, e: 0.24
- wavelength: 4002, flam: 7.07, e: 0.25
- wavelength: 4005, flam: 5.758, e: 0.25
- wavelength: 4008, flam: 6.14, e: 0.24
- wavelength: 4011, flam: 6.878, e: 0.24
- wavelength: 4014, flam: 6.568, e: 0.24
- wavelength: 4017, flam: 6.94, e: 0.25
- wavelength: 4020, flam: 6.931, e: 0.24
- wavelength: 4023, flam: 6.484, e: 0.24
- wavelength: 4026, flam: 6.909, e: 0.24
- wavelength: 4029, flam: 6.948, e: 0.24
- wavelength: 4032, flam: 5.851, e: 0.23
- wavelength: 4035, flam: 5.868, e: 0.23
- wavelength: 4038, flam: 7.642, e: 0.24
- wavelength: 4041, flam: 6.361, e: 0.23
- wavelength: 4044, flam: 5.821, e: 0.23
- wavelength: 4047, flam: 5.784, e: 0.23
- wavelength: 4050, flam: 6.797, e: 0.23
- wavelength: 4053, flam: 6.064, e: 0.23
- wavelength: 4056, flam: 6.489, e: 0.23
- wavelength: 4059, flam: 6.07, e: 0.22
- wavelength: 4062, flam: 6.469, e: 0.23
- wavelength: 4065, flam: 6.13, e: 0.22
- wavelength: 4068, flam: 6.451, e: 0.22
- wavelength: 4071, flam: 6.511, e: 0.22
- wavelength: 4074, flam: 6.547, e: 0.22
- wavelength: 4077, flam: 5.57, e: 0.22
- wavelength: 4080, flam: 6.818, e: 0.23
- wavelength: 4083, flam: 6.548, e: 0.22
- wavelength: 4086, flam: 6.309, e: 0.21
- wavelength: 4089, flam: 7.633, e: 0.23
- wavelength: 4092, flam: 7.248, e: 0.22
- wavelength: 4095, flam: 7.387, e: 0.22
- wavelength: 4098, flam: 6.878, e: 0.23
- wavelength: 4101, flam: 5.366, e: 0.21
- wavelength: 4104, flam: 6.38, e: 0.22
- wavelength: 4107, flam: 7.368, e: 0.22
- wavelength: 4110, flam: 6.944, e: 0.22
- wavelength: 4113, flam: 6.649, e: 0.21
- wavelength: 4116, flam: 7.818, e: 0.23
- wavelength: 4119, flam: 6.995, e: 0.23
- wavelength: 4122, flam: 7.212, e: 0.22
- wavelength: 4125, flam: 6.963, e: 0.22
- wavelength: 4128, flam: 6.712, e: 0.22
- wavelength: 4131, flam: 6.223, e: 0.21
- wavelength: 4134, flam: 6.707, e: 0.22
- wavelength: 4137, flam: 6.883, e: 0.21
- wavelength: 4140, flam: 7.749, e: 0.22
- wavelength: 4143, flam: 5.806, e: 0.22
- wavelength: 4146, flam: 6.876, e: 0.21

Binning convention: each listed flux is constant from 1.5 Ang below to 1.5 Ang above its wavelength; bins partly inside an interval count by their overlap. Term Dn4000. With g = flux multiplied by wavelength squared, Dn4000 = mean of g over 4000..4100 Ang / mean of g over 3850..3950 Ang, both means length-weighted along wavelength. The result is 1.88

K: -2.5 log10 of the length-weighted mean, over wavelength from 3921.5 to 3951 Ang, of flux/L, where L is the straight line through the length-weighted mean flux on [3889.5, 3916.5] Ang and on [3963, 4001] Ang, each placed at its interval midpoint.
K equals 0.50 mag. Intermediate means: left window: 4.85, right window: 4.74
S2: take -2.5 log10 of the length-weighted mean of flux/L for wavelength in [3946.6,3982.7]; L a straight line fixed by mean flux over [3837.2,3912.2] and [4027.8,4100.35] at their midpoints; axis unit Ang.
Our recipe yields 0.22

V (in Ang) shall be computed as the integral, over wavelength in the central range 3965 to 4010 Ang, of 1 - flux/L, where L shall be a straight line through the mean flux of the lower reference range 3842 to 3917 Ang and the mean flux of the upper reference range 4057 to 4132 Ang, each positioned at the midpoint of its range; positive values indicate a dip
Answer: 2.3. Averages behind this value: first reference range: 4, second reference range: 6.69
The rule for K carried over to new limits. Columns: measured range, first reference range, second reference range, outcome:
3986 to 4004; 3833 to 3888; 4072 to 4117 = -0.19 mag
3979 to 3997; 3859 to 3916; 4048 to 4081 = -0.16 mag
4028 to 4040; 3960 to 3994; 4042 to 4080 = -0.16 mag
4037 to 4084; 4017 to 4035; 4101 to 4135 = 0.05 mag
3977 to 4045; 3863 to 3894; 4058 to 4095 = -0.15 mag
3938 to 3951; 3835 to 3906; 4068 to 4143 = 0.17 mag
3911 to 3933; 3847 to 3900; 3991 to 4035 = 0.20 mag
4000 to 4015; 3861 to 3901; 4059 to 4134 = -0.17 mag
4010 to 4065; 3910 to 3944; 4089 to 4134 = -0.19 mag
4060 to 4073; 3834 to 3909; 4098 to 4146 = -0.05 mag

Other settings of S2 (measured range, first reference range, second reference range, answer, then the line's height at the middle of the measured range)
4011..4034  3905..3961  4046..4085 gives -0.19 mag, 5.58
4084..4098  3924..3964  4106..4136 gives -0.11 mag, 6.38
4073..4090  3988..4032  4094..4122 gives 0.04 mag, 6.77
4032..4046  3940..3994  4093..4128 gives -0.11 mag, 5.73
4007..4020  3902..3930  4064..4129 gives -0.17 mag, 5.7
